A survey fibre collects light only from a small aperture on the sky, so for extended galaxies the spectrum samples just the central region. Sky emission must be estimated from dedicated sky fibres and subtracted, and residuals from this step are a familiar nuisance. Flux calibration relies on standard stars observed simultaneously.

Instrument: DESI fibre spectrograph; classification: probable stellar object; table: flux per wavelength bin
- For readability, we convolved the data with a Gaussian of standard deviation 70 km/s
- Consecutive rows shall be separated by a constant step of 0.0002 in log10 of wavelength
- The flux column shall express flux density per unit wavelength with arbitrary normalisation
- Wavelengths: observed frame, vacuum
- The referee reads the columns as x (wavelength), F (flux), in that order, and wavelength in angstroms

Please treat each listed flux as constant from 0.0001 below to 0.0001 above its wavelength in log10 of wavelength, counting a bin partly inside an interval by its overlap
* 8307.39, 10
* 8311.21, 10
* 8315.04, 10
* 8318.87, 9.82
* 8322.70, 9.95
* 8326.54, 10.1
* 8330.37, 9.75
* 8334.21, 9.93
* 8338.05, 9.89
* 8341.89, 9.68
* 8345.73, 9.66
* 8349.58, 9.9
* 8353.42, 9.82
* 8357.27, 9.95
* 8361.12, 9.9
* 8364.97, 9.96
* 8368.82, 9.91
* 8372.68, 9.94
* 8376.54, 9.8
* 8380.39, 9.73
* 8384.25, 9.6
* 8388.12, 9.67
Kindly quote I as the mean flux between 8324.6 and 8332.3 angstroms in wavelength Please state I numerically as 9.92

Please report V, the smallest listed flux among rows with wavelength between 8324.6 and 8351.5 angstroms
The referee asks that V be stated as 9.66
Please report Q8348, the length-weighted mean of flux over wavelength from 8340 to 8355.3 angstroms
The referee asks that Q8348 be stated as 9.77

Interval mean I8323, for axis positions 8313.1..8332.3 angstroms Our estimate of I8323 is 9.92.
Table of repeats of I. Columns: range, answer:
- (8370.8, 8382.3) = 9.83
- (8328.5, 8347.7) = 9.78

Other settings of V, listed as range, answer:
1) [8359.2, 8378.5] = 9.8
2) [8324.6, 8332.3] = 9.75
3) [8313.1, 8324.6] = 9.82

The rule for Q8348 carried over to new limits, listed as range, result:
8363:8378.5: 9.9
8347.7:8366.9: 9.91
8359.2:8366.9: 9.94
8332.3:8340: 9.91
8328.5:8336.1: 9.84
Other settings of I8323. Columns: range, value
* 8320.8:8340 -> 9.92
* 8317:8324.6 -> 9.89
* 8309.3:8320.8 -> 9.94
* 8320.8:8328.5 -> 10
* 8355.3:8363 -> 9.92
